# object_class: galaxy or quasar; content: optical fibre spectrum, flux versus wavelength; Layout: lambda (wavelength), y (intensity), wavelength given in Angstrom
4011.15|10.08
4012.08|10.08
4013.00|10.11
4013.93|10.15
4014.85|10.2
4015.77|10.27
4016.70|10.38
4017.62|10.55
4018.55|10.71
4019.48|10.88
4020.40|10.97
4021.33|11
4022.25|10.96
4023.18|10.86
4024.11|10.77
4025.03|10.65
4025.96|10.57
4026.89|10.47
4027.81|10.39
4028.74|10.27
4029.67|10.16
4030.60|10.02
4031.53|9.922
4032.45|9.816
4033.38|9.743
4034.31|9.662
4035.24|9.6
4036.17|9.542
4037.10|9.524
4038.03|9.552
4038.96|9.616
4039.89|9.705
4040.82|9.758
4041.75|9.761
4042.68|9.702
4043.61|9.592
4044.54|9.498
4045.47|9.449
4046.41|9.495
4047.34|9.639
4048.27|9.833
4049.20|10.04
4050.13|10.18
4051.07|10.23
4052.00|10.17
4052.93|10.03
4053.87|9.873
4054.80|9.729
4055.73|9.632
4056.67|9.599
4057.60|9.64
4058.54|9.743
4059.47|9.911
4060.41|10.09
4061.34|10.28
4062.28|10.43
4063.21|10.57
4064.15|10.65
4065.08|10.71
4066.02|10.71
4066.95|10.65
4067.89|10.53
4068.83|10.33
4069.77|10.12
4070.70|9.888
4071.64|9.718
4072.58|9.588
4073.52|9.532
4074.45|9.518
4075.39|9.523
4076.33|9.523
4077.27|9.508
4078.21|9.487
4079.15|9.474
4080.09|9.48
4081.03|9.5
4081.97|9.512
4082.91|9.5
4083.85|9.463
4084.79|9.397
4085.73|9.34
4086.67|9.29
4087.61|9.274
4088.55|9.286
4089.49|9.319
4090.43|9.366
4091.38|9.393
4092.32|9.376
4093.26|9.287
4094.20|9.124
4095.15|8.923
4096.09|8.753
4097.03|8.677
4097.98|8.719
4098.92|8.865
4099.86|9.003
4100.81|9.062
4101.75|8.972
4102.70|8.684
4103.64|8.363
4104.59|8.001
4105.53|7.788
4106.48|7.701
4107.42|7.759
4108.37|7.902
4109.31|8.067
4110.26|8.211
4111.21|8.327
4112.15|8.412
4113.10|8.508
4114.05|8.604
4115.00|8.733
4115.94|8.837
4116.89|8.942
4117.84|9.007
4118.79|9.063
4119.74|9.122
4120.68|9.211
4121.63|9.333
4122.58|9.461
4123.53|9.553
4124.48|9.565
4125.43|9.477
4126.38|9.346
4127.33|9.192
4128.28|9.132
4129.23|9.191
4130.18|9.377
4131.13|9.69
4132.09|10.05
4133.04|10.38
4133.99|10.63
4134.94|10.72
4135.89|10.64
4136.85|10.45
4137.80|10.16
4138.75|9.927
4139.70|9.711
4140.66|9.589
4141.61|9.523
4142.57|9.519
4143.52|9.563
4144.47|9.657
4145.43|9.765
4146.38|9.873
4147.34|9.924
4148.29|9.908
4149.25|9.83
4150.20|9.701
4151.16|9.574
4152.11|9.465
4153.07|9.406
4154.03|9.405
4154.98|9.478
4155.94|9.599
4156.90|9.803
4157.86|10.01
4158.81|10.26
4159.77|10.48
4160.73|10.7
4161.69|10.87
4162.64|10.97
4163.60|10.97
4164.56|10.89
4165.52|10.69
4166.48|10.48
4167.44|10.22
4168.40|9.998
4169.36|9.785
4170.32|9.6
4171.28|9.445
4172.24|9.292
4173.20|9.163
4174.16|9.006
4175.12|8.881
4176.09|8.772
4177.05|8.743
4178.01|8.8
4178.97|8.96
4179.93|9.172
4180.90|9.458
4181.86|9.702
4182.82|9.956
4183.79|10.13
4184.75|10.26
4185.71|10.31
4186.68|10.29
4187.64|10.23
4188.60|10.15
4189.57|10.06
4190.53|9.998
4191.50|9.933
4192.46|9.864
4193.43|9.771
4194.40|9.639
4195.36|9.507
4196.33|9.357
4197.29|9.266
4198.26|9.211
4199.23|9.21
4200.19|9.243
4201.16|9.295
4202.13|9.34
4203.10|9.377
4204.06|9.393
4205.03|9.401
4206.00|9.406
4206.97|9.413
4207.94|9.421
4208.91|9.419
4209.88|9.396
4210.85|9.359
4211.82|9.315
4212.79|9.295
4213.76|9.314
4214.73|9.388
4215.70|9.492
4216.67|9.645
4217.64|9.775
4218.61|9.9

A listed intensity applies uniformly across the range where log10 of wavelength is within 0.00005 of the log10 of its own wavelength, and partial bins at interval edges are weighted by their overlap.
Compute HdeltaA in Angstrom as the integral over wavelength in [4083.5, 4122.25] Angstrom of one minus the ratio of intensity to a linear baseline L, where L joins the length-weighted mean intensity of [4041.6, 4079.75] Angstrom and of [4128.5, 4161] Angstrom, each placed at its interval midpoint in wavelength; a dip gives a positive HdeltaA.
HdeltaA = 4.2 Angstrom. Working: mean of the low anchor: 9.92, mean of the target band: 8.82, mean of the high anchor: 9.87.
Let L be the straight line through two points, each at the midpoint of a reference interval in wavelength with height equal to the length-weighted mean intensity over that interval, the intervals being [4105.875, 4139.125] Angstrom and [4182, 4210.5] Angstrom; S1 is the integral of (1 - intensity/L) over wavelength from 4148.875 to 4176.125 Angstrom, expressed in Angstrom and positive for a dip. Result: -1.3 Angstrom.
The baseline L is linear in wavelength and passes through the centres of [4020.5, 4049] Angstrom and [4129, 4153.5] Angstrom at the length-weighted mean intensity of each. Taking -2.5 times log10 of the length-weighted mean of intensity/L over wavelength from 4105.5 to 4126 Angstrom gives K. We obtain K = 0.14 mag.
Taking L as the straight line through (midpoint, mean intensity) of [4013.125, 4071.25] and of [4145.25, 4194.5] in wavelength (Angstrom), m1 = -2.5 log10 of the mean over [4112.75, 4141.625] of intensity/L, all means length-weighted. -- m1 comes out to 0.05 mag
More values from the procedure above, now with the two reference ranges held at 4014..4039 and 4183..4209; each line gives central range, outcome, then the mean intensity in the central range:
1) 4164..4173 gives -0.028 mag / 10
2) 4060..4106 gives 0.066 mag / 9.48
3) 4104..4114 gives 0.227 mag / 8.09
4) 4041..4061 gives 0.041 mag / 9.8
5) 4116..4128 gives 0.077 mag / 9.25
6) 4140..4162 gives 0.002 mag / 9.81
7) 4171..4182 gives 0.075 mag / 9.09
